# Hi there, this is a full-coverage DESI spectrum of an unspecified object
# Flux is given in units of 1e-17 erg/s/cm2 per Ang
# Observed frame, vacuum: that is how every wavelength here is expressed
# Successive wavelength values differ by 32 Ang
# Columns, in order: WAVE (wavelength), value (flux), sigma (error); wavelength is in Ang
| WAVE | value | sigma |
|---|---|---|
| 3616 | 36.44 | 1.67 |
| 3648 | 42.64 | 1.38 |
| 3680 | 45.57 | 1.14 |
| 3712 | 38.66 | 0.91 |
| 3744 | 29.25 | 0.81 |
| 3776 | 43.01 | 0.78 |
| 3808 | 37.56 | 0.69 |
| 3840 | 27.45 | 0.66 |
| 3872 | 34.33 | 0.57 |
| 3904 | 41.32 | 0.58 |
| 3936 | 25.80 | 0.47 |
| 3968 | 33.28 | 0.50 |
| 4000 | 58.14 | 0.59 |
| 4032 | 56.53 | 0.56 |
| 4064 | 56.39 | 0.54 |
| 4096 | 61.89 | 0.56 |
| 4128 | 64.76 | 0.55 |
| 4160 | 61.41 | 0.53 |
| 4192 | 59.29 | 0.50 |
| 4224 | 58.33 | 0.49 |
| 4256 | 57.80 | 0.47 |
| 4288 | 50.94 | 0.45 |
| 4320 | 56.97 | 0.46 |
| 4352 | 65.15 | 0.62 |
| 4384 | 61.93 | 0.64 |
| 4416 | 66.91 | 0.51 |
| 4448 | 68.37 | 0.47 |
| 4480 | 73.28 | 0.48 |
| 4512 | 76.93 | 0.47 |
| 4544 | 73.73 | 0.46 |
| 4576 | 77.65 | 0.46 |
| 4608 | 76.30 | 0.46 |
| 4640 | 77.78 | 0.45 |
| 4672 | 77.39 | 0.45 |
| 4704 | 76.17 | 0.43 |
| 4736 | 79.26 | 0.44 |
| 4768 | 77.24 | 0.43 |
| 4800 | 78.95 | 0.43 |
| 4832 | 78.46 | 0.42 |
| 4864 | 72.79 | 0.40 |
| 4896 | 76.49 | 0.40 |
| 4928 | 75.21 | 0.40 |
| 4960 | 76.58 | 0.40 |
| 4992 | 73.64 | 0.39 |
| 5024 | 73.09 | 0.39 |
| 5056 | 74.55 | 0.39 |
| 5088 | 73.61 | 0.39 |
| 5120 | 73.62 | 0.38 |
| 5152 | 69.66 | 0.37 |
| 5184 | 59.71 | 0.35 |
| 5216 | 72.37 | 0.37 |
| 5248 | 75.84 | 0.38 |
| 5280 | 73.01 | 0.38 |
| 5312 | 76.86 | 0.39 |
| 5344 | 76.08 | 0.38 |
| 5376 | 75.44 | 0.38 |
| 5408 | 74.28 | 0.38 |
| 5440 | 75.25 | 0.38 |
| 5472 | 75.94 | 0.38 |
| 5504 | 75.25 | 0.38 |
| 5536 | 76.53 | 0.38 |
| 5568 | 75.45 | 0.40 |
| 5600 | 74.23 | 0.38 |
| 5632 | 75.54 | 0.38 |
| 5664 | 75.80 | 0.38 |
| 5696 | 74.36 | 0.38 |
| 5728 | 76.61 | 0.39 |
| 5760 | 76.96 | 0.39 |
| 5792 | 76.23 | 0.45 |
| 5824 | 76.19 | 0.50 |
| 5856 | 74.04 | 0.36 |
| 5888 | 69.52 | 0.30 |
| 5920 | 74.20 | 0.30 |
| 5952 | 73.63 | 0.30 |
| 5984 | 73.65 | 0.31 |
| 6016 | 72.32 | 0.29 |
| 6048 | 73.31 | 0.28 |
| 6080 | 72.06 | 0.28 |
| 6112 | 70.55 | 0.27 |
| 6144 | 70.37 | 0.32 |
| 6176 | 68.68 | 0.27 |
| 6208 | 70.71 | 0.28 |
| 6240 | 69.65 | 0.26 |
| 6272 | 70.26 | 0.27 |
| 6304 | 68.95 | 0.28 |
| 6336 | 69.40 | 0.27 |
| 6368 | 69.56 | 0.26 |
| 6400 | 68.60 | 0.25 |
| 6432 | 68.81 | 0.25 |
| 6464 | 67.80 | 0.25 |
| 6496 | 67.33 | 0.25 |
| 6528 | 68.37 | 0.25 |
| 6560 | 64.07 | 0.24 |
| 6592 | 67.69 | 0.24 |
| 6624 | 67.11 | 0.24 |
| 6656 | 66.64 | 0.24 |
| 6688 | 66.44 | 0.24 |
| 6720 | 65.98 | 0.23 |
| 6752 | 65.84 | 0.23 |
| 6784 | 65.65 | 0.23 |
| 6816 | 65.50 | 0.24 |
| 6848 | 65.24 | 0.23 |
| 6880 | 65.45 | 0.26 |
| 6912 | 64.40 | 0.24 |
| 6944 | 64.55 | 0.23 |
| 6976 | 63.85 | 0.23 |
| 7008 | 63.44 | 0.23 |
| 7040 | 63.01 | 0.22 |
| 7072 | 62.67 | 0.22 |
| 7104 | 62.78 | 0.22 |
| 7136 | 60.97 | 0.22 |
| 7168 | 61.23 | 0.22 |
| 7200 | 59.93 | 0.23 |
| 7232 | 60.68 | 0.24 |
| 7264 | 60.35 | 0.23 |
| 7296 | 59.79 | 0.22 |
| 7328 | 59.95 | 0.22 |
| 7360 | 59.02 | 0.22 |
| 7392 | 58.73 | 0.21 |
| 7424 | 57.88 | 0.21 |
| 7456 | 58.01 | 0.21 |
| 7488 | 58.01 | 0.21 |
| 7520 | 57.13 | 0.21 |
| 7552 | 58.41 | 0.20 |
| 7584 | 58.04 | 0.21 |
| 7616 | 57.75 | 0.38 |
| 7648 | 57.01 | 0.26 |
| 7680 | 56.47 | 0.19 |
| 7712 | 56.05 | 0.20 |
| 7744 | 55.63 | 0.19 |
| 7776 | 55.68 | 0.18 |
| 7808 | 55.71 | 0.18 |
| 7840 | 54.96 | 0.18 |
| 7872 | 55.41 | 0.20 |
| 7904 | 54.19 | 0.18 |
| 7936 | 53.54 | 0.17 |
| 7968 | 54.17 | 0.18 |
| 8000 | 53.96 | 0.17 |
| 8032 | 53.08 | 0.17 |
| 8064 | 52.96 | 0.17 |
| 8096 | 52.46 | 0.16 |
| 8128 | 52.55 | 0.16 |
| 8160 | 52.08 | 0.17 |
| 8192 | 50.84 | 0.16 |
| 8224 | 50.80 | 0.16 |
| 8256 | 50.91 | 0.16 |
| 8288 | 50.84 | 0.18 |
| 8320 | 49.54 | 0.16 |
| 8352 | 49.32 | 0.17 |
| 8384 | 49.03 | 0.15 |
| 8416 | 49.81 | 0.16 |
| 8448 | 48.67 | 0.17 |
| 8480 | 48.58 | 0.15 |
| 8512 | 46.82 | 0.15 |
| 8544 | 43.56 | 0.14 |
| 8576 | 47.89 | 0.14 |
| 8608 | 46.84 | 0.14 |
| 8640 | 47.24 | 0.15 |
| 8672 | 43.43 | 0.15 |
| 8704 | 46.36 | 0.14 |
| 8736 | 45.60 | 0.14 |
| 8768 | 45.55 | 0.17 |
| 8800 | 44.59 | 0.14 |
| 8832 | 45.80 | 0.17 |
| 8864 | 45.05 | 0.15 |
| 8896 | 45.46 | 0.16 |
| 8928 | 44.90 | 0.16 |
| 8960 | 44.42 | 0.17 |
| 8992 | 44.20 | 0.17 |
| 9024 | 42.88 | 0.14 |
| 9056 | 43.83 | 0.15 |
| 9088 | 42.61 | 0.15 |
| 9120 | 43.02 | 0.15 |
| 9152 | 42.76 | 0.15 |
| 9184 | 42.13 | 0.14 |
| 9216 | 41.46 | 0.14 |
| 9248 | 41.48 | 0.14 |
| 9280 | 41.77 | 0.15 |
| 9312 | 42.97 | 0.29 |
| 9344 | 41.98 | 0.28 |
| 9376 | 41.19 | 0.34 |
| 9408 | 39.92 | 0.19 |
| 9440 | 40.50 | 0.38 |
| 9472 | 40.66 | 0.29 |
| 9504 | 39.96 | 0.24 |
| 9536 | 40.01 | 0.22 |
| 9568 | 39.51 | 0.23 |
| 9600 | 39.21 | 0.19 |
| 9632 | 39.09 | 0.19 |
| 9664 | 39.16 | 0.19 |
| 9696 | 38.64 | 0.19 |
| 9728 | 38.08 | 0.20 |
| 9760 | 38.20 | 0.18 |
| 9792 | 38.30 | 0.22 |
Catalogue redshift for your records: 0.000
